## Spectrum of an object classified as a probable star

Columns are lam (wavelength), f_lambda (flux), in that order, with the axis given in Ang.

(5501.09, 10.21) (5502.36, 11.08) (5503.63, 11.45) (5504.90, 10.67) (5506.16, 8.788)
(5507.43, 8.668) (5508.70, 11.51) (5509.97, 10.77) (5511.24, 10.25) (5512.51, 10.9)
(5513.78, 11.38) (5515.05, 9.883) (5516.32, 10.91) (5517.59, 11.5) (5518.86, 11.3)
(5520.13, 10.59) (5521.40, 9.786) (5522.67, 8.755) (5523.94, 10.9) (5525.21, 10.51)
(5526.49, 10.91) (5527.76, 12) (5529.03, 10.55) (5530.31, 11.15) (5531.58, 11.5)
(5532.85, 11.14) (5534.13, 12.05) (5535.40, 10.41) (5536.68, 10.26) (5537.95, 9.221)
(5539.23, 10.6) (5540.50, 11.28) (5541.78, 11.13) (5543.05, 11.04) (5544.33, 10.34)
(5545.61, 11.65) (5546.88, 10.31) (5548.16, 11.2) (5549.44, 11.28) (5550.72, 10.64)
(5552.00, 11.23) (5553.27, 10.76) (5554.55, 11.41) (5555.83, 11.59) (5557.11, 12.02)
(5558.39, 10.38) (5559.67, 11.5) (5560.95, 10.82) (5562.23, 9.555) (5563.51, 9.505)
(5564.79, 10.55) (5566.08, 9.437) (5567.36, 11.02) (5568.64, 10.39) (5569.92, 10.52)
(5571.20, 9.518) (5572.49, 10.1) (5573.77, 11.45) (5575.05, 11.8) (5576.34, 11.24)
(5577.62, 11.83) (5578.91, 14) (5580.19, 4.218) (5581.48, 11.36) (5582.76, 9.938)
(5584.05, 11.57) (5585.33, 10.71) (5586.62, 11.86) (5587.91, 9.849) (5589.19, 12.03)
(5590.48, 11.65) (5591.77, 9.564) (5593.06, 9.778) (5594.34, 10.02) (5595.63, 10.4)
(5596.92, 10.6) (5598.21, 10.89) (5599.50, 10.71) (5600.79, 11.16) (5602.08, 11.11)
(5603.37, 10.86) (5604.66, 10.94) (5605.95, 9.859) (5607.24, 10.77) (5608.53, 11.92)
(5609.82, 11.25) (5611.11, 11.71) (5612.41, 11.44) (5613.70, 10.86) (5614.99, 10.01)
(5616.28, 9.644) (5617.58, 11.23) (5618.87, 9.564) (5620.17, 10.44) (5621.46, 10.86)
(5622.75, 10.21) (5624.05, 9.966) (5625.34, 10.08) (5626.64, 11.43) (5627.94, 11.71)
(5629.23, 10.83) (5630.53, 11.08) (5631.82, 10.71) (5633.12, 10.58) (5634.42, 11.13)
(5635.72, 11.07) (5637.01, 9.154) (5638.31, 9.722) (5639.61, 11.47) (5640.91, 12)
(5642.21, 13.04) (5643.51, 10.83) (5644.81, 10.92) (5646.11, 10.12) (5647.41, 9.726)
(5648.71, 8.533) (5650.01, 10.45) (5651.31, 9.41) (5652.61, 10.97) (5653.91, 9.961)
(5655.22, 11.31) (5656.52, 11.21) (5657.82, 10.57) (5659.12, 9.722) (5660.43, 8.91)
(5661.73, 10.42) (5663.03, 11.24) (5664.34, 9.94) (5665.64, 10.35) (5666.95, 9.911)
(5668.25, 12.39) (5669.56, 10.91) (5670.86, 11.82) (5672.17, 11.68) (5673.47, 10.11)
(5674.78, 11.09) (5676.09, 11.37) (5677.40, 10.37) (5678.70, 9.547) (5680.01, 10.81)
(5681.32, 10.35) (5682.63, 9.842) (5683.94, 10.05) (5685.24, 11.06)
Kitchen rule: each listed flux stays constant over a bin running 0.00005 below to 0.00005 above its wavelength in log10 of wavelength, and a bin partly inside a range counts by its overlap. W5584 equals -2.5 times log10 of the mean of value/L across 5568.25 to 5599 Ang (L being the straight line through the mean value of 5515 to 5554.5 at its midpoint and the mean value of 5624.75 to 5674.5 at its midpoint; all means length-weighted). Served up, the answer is 0.012 mag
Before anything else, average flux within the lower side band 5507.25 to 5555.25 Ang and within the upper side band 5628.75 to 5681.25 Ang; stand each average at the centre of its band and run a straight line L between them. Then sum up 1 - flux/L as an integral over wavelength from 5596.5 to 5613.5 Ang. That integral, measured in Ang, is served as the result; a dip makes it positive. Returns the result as -0.5 Ang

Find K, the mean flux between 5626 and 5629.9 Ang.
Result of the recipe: 11.3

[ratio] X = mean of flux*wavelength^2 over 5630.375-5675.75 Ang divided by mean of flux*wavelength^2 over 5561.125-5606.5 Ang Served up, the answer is 1.03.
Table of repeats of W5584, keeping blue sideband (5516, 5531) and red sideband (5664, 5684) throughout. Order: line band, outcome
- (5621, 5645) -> -0.018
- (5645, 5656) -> 0.061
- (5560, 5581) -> 0.034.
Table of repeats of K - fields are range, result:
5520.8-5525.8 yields 10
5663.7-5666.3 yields 10.1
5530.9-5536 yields 11.3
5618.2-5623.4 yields 10.3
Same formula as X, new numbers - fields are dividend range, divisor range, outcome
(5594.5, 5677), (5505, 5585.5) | 1.03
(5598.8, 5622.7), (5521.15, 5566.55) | 1.03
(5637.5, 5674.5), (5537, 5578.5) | 1.02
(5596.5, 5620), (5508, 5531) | 1.04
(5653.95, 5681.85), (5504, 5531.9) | 1.06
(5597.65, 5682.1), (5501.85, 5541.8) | 1.04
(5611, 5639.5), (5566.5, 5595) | 1.01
